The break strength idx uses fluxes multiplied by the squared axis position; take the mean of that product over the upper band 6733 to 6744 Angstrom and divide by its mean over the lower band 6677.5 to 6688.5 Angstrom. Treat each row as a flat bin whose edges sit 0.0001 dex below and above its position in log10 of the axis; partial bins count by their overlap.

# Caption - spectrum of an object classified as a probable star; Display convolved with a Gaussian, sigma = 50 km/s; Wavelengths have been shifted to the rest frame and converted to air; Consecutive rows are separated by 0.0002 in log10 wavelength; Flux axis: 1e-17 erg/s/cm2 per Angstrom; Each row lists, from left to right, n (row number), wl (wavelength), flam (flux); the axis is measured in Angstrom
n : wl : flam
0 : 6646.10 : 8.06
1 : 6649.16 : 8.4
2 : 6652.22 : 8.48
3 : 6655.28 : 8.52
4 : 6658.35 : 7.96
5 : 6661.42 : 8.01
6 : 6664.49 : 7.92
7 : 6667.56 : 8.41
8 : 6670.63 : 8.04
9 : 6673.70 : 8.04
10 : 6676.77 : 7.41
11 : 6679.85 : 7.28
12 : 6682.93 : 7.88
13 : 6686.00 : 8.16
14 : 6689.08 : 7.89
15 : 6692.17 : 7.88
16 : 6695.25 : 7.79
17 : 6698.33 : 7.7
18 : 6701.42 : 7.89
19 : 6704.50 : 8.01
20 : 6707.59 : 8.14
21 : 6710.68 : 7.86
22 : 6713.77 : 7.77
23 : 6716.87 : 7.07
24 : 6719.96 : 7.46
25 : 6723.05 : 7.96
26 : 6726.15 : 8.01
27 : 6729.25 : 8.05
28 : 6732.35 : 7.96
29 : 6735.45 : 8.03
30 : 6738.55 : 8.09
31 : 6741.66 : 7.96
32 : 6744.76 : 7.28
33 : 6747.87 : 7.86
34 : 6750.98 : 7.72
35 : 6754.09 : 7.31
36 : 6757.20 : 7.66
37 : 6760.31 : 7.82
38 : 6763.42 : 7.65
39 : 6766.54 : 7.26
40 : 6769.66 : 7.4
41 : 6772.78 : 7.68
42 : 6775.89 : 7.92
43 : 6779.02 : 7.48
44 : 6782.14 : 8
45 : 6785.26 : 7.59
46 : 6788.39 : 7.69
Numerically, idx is 1.04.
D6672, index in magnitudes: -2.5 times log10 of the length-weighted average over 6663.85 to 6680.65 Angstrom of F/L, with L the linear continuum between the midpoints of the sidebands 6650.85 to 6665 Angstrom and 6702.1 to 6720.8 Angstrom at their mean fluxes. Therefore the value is 0.03 mag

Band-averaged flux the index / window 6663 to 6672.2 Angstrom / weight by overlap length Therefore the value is 8.13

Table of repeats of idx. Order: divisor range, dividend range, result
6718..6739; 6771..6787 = 0.99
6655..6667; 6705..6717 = 0.98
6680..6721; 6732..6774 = 1.00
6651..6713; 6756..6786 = 0.99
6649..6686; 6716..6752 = 0.99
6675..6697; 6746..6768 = 1.00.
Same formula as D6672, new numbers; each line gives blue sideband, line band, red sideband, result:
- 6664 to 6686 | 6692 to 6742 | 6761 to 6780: -0.02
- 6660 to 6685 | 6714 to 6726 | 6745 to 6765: 0.02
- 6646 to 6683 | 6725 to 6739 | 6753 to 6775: -0.04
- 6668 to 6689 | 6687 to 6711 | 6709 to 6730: -0.02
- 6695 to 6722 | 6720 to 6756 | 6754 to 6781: -0.02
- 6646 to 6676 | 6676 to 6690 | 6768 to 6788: 0.05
